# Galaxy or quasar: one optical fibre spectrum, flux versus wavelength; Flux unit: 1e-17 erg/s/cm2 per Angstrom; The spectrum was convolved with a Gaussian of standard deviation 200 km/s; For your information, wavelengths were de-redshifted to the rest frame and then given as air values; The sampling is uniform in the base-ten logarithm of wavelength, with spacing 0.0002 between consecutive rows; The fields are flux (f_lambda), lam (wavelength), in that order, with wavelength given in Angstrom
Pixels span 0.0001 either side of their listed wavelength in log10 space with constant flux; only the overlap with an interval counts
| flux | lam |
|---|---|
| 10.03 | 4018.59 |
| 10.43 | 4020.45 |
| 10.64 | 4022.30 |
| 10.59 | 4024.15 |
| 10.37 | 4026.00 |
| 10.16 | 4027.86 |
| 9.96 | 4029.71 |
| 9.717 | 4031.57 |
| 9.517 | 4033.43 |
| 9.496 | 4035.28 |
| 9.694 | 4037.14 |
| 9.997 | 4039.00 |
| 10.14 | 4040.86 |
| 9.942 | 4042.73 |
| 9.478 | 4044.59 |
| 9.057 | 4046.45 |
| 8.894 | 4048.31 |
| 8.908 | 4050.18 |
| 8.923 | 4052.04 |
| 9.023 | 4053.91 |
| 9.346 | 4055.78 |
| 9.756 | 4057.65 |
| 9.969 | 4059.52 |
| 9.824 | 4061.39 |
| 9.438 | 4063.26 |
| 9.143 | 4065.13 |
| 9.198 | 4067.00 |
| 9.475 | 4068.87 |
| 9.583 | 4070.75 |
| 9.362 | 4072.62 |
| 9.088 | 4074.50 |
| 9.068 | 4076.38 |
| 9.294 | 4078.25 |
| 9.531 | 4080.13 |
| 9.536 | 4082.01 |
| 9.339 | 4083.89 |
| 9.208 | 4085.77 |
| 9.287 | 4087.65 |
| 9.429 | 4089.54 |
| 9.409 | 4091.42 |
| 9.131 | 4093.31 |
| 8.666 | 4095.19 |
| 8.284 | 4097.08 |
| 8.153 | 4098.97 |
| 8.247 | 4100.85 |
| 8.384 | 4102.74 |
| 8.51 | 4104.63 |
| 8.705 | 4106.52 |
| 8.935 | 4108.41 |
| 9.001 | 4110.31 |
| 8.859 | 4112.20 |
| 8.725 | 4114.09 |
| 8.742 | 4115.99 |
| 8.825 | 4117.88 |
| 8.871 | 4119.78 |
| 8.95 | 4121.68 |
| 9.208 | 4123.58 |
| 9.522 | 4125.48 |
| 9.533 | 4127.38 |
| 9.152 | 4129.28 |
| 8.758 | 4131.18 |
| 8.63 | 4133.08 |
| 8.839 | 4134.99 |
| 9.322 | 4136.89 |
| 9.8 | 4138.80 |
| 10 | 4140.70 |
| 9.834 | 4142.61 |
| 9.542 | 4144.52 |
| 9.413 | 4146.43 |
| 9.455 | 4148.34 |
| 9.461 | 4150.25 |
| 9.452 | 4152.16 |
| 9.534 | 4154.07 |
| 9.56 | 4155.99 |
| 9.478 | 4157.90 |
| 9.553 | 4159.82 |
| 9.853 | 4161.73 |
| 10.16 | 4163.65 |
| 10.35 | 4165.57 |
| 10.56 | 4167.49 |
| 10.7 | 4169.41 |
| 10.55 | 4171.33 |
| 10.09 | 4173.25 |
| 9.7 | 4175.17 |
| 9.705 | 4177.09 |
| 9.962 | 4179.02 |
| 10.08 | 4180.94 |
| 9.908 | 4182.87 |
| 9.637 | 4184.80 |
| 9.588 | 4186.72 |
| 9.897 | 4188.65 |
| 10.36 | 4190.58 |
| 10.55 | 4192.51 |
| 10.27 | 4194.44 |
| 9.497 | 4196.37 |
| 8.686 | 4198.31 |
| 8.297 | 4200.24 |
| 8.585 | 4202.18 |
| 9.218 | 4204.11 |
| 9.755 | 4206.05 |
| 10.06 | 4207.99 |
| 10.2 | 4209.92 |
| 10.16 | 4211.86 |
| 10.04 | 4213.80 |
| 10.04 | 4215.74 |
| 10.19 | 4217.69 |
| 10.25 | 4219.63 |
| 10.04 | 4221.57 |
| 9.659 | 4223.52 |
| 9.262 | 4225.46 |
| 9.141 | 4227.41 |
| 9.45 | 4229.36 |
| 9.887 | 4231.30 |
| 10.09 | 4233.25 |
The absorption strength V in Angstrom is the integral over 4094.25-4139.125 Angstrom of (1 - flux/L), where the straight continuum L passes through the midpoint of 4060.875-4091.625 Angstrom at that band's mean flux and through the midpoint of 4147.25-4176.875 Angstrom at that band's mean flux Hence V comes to 3.6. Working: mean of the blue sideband 9.36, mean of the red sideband 9.89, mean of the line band 8.85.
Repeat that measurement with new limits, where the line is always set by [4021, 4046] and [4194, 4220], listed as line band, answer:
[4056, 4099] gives 2.57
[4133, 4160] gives 0.74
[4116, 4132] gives 1.16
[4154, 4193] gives -1.19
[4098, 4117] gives 2.32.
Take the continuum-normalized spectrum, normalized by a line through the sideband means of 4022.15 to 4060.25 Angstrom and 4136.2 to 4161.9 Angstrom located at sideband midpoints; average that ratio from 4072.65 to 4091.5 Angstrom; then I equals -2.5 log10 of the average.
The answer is 0.04 mag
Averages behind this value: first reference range 9.67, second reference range 9.58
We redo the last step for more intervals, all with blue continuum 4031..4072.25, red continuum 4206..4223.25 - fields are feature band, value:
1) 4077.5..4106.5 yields 0.08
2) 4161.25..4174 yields -0.05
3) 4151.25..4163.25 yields 0.03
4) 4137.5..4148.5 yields 0.02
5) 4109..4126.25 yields 0.09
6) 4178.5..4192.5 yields 0.00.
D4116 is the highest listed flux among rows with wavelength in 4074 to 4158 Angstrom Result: 10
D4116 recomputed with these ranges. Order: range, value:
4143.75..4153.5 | 9.542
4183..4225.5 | 10.55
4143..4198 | 10.7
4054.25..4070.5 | 9.969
